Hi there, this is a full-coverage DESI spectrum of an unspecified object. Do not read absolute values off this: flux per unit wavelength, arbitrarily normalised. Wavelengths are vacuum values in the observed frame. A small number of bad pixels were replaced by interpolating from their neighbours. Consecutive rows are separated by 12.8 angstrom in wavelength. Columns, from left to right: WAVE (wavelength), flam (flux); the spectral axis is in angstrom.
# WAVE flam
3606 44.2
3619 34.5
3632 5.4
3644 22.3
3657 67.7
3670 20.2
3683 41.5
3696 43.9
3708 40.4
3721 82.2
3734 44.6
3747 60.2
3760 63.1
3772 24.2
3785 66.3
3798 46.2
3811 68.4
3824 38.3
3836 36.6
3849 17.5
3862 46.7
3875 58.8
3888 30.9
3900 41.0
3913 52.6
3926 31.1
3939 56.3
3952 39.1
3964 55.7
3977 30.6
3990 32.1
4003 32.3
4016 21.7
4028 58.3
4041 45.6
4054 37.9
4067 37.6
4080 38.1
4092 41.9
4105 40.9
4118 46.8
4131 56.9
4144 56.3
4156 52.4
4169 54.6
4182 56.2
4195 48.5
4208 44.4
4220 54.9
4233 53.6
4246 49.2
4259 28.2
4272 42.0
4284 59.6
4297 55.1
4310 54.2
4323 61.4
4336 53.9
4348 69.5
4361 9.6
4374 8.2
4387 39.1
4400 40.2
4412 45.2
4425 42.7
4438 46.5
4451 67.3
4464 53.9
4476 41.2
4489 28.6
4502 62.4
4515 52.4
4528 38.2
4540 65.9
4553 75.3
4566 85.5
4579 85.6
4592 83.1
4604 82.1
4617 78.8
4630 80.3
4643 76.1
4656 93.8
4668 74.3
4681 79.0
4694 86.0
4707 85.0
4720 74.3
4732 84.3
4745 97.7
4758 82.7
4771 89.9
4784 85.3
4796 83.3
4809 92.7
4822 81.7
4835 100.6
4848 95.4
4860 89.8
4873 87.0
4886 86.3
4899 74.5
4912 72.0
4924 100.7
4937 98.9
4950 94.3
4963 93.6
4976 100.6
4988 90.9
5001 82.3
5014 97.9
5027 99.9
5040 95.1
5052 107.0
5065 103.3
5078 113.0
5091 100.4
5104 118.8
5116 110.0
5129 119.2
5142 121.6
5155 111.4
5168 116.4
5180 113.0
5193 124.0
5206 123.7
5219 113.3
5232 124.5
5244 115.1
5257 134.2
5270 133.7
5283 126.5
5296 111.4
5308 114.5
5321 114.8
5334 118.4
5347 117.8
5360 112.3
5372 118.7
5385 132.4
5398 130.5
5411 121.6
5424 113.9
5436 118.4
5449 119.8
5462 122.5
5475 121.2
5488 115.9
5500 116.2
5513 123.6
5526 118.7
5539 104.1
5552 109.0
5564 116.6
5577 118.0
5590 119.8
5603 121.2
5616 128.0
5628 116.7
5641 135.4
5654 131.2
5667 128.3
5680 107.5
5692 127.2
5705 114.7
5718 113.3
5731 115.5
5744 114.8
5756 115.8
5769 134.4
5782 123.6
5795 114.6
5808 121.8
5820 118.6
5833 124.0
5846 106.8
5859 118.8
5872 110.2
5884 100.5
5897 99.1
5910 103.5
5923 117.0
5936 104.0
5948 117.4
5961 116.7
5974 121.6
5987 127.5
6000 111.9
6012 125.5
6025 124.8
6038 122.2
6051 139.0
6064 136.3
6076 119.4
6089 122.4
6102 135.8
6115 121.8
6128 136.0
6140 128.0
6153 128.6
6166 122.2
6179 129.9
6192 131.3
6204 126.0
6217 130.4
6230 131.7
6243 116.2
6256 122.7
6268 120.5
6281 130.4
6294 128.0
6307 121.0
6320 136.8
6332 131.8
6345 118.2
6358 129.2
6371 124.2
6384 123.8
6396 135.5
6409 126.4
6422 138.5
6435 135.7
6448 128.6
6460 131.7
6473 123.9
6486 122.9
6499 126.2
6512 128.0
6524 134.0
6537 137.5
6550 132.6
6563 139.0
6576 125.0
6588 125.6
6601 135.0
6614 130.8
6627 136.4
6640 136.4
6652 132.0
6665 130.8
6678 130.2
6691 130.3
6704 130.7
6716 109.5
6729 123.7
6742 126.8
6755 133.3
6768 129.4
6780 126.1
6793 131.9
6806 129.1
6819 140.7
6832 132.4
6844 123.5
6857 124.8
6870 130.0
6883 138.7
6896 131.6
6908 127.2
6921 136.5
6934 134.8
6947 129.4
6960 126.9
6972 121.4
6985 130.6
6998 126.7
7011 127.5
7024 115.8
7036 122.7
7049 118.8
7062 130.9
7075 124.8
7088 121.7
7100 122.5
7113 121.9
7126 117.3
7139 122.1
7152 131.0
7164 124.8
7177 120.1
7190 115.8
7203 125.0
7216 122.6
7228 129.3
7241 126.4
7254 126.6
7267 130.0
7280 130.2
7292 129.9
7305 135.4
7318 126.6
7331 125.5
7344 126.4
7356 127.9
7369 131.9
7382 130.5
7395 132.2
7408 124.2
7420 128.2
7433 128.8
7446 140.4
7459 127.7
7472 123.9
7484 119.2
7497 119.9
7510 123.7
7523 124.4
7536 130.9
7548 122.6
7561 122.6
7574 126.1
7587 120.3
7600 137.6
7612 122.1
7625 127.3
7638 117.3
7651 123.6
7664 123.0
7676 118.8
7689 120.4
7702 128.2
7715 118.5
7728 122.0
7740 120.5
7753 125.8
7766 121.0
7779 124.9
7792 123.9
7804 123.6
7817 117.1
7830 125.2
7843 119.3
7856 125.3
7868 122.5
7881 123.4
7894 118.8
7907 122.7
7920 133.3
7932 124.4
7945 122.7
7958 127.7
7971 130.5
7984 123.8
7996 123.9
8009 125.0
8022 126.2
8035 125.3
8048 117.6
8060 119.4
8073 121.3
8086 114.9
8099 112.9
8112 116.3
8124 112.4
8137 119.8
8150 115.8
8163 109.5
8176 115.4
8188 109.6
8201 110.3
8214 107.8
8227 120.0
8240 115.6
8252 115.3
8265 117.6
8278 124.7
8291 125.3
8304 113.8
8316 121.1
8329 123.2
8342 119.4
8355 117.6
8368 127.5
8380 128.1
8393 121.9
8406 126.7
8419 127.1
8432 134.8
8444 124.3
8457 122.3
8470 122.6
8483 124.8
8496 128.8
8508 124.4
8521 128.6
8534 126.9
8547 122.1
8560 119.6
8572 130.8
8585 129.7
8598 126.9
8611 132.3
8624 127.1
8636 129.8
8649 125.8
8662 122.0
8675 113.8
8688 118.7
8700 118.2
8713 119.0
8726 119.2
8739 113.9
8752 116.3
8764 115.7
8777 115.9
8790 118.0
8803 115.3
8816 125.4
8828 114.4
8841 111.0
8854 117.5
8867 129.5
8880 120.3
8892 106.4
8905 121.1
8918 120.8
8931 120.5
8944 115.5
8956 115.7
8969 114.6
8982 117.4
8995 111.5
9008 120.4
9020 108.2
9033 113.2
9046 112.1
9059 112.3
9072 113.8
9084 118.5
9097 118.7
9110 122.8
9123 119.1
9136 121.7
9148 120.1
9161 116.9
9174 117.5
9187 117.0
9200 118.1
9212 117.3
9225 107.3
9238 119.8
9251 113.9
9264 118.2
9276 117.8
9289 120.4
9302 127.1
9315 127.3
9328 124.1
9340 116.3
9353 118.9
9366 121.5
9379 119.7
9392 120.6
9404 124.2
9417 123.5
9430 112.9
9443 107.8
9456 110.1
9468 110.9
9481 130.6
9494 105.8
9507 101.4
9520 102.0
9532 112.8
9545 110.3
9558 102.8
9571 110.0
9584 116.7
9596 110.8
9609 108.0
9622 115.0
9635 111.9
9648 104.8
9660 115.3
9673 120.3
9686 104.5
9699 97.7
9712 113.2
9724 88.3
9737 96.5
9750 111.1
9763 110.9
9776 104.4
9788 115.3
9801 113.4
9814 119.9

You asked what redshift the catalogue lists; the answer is 0.139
